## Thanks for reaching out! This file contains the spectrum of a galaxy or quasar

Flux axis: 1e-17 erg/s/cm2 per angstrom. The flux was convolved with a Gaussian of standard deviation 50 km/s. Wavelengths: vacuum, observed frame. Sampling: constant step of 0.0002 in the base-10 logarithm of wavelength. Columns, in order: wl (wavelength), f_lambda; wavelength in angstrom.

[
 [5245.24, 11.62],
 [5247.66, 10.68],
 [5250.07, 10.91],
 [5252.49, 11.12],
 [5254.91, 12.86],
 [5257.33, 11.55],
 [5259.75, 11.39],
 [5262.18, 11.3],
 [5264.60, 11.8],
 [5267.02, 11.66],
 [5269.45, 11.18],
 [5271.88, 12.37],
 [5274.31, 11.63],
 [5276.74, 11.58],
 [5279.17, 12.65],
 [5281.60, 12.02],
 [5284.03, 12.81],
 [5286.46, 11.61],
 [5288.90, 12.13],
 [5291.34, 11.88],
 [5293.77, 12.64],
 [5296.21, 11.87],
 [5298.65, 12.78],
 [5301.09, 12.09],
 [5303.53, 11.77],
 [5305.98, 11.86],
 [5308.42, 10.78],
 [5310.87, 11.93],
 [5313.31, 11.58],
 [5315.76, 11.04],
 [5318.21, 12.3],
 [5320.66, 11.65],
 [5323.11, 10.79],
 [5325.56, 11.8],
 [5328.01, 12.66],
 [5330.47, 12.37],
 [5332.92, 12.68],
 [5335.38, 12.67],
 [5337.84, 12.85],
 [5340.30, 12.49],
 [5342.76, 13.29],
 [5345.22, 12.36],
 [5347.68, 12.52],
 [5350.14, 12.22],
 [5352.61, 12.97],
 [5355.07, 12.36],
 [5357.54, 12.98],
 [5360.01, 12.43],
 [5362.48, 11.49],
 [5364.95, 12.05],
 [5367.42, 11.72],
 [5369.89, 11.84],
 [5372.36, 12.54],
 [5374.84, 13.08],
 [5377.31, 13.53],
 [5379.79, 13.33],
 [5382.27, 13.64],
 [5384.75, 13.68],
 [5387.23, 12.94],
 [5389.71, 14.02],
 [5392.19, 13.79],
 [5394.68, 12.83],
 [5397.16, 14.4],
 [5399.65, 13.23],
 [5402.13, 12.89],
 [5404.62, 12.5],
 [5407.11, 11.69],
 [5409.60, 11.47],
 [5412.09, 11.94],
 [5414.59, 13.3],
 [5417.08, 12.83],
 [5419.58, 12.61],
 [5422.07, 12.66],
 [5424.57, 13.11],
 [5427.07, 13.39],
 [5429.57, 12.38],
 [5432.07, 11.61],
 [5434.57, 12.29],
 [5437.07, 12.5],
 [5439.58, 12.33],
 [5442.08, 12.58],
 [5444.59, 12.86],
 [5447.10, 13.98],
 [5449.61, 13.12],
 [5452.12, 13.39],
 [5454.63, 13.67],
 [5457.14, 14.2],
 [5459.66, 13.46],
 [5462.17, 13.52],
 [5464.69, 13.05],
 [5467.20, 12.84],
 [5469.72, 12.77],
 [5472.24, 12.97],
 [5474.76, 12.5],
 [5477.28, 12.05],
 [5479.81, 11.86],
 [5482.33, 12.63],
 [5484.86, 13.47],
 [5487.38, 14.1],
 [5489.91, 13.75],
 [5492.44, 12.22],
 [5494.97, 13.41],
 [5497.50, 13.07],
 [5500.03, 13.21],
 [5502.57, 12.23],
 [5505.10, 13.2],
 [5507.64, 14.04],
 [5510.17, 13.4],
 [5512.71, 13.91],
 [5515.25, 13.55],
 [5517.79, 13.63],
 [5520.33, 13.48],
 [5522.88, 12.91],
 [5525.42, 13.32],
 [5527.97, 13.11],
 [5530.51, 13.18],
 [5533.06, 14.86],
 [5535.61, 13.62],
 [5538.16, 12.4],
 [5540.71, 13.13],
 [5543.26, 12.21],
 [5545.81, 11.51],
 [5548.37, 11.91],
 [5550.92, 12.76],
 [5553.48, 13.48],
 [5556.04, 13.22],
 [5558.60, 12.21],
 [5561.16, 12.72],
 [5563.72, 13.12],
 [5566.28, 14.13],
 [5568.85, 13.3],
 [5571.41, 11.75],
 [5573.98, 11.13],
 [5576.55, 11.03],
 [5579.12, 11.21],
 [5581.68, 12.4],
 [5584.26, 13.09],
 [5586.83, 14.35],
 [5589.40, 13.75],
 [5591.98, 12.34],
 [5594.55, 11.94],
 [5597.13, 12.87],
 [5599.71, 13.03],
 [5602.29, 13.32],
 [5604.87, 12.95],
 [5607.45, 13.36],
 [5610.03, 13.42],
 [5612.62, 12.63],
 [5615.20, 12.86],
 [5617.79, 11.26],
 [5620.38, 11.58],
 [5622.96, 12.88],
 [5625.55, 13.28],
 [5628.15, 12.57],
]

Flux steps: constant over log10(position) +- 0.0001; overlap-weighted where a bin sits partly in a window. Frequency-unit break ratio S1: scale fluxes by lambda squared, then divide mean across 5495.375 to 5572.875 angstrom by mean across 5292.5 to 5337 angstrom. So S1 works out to 1.2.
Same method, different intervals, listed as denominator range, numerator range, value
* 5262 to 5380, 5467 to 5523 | 1.15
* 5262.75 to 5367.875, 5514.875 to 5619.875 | 1.16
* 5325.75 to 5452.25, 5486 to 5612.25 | 1.08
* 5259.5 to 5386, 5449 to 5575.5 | 1.15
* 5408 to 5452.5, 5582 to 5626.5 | 1.08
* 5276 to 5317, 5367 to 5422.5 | 1.12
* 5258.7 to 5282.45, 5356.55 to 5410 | 1.14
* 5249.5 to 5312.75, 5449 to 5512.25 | 1.19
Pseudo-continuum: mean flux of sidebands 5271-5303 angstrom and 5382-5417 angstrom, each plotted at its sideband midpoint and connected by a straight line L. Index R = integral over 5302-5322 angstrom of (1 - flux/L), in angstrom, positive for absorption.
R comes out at 1.2 angstrom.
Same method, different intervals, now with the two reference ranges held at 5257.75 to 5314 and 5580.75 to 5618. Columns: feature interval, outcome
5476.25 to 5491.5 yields -0.50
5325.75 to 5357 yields -1.37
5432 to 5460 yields -1.38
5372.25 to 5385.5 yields -1.25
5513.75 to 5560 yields -1.06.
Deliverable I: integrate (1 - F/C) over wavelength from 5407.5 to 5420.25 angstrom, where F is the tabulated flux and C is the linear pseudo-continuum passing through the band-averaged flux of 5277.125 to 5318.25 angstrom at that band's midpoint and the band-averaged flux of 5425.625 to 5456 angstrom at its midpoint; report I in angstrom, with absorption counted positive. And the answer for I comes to 0.3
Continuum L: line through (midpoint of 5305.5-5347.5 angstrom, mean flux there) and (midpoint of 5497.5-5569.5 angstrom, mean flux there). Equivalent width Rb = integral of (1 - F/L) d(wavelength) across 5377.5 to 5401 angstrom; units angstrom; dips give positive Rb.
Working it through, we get -2.16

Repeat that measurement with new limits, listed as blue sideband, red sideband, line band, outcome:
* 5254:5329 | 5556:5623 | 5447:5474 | -2.22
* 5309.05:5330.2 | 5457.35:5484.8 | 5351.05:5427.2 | -3.53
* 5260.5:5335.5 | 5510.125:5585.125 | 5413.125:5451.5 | -1.11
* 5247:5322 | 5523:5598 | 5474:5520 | -2.19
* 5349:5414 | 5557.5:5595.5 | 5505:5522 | -1.32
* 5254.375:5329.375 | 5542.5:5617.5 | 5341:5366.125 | -0.91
